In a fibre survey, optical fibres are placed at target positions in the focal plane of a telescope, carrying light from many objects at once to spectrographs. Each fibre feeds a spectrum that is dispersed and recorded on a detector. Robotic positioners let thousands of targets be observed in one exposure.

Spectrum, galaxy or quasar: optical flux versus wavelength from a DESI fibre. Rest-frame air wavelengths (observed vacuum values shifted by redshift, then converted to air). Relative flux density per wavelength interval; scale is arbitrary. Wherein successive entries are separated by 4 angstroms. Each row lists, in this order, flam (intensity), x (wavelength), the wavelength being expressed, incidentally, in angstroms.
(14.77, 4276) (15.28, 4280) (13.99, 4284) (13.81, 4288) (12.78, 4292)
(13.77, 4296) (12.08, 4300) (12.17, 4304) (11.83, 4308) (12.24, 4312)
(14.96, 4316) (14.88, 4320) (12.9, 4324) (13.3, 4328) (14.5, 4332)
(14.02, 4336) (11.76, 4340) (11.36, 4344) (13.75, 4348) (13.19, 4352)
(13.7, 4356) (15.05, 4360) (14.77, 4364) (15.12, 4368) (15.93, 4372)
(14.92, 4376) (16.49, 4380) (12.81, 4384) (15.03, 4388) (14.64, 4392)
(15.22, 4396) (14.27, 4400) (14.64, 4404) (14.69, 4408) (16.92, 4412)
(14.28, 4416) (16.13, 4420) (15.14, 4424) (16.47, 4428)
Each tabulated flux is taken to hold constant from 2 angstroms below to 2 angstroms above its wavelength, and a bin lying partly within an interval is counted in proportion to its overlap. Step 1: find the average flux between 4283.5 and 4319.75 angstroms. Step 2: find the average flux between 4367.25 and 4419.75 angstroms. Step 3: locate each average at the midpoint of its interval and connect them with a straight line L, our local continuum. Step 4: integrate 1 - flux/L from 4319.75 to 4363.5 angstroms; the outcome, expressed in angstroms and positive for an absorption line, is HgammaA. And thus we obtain 1.5 angstroms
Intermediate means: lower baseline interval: 13.1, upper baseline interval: 15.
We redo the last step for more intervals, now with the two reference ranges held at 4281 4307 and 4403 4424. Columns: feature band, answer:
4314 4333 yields -0.57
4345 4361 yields 0.61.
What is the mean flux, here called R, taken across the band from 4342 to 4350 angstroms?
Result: 12.6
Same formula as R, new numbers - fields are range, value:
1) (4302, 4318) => 12.8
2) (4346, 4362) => 13.9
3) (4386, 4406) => 14.8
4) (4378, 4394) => 14.7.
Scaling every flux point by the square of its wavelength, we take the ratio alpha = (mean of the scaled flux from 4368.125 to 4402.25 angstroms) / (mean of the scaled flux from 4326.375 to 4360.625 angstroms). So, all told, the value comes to 1.14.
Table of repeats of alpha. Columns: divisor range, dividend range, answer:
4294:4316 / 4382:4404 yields 1.19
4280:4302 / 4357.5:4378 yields 1.16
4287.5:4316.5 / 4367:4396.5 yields 1.22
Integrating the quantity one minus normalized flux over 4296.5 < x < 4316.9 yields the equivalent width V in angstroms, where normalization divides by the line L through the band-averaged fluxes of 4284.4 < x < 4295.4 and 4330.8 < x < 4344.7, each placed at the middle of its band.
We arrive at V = 1.0 angstroms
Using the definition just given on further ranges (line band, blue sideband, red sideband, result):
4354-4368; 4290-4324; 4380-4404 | -0.6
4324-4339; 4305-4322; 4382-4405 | 0.0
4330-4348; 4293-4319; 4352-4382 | 1.3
